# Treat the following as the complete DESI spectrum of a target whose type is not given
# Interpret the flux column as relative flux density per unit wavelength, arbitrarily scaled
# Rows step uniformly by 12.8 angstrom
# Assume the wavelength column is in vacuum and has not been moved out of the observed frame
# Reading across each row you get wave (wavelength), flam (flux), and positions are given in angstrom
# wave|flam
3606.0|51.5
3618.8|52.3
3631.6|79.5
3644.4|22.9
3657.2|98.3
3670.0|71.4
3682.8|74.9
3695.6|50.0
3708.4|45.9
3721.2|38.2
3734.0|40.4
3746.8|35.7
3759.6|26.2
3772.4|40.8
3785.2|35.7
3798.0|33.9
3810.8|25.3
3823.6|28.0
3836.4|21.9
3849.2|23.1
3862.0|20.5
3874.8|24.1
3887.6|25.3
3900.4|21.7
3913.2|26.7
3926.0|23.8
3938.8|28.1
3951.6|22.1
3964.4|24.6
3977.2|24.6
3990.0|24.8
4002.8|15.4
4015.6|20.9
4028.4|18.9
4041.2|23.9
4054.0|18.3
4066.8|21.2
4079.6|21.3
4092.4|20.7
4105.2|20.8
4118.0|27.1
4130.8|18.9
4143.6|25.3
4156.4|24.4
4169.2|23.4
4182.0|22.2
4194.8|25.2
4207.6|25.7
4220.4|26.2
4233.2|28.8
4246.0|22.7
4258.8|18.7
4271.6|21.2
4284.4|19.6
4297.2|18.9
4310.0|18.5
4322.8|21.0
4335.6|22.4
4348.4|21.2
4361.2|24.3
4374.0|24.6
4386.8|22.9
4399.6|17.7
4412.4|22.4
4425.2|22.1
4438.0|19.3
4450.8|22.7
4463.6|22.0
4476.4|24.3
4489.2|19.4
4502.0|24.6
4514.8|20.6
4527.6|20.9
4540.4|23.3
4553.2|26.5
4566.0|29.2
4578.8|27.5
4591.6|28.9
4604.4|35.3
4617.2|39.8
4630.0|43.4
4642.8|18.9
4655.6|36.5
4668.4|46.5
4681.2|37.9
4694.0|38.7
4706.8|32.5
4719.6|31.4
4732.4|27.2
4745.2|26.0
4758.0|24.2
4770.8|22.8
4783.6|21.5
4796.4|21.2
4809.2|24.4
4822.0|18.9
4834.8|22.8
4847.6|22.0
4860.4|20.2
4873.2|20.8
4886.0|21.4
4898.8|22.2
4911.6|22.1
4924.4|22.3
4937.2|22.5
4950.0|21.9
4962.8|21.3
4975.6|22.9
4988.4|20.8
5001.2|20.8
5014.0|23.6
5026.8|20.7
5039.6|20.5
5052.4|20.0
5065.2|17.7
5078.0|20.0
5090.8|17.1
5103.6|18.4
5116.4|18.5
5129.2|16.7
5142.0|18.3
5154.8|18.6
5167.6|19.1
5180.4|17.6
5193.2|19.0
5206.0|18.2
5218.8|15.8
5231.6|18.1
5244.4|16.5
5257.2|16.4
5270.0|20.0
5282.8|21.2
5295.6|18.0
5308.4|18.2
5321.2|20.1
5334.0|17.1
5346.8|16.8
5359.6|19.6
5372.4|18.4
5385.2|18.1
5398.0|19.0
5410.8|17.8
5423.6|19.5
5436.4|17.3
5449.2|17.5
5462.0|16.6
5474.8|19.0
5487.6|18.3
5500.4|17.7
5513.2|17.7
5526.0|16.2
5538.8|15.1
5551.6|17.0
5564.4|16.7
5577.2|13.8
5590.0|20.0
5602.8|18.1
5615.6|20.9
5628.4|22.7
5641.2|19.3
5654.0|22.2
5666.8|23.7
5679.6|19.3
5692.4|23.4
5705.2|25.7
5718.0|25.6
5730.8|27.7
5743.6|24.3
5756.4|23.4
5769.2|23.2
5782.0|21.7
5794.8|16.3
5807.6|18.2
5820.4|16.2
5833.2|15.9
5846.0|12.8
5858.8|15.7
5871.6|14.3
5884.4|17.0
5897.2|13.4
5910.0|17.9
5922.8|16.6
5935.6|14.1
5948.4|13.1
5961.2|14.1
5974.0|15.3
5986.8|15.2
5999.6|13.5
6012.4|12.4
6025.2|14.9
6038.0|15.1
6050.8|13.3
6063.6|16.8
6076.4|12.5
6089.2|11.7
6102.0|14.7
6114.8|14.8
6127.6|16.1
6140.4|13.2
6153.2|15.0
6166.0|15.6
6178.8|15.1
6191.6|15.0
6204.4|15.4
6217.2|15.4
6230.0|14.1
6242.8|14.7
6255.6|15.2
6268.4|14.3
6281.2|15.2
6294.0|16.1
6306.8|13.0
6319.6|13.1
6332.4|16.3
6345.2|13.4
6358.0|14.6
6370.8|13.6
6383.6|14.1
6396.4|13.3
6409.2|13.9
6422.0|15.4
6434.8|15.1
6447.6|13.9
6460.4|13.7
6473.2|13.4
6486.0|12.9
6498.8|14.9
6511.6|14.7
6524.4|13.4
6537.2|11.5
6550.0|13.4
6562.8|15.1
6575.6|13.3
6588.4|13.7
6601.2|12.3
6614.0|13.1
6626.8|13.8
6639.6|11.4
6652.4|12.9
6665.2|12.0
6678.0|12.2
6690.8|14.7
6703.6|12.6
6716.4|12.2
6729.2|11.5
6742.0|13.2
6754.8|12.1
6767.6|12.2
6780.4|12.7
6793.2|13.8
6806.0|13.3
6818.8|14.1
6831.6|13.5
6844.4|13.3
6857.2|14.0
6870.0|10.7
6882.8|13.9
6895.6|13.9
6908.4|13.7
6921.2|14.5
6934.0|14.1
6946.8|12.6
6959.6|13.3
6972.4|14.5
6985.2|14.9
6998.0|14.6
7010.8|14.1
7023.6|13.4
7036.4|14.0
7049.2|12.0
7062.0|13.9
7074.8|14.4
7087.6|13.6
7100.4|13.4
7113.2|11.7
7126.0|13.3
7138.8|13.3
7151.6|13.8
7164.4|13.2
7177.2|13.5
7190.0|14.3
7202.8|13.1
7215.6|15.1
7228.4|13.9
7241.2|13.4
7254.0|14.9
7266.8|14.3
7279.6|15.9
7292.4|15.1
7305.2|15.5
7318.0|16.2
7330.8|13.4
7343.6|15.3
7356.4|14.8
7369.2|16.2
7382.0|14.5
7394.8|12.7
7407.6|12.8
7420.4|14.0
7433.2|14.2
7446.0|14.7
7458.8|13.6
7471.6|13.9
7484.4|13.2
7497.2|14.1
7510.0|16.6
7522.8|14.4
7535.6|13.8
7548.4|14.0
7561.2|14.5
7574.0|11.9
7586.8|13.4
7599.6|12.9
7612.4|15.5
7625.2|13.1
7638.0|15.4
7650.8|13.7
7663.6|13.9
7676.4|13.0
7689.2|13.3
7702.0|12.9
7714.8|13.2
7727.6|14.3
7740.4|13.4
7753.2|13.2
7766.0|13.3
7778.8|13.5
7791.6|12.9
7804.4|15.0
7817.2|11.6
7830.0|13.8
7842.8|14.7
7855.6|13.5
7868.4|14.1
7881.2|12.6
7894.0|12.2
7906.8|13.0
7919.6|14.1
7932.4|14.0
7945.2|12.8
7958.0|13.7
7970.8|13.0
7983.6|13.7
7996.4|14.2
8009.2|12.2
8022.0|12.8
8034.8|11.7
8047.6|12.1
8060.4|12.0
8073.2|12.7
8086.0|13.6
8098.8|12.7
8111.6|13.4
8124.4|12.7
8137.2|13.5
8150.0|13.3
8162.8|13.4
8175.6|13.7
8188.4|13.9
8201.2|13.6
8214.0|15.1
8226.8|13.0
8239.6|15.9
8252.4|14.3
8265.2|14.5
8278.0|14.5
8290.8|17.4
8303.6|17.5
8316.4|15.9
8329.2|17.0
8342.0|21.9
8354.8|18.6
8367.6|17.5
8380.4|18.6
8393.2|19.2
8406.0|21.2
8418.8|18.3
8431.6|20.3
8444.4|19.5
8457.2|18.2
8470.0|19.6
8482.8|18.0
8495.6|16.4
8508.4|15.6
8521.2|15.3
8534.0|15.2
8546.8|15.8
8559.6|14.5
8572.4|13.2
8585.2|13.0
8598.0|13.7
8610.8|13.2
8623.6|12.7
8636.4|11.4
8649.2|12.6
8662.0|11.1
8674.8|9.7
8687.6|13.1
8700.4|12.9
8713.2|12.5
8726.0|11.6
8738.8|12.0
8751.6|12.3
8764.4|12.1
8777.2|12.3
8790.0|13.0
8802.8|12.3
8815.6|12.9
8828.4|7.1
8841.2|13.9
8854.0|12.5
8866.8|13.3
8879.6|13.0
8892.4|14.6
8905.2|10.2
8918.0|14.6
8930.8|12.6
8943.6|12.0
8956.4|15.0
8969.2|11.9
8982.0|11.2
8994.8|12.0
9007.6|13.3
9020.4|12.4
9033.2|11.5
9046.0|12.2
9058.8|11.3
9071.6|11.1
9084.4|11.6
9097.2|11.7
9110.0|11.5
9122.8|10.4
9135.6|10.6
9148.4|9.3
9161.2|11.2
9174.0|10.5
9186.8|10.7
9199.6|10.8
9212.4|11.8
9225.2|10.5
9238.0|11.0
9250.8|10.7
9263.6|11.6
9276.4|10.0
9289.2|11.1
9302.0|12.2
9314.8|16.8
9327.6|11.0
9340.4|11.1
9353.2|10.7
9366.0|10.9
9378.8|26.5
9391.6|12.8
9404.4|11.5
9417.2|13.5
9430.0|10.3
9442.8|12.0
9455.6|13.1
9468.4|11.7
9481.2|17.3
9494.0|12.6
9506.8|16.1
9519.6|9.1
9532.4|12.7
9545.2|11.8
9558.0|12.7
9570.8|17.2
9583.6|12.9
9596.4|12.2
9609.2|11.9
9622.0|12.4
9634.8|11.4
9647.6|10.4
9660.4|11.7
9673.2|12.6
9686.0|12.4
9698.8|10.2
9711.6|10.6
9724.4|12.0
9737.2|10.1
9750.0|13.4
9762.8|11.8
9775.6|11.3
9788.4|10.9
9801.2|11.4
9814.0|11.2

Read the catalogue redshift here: 2.011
